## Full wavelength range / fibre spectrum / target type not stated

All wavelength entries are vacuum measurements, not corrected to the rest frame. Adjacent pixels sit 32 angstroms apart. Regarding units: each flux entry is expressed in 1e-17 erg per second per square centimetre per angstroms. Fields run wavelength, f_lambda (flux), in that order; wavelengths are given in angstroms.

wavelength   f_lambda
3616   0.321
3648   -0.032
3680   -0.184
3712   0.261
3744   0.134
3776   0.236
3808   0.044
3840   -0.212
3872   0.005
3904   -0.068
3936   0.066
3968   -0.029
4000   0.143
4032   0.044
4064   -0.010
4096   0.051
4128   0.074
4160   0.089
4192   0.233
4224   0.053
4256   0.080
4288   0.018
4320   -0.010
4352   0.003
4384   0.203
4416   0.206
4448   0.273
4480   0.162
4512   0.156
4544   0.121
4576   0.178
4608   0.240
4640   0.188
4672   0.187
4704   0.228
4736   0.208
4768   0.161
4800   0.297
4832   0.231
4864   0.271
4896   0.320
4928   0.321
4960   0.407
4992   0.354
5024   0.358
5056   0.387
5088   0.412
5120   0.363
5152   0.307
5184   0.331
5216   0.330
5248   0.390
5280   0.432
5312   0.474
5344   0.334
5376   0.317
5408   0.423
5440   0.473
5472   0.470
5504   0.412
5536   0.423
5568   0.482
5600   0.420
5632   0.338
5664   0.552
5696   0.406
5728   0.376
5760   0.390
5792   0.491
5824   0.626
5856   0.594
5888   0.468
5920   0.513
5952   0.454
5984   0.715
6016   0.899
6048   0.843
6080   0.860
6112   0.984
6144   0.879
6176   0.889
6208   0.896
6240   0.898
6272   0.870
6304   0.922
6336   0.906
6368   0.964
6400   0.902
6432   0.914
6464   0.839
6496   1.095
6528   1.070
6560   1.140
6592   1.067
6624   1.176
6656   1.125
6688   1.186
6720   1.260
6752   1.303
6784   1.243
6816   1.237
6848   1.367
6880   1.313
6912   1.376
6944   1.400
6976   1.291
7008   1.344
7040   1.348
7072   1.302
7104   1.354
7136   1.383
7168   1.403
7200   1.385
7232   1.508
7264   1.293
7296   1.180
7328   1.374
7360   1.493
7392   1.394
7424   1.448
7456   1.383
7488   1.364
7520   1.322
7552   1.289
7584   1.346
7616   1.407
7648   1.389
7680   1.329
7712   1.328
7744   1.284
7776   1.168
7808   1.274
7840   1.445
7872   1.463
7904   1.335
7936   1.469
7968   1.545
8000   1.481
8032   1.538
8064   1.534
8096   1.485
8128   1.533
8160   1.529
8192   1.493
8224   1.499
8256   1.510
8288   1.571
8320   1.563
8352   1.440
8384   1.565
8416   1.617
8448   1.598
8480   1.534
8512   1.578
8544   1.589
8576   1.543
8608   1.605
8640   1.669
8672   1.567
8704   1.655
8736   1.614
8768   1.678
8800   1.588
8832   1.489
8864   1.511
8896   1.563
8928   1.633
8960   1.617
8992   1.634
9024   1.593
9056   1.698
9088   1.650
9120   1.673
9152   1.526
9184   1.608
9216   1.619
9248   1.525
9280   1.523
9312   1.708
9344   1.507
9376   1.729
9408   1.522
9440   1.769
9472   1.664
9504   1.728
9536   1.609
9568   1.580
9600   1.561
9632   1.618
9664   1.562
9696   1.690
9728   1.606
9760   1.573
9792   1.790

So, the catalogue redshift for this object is 0.50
